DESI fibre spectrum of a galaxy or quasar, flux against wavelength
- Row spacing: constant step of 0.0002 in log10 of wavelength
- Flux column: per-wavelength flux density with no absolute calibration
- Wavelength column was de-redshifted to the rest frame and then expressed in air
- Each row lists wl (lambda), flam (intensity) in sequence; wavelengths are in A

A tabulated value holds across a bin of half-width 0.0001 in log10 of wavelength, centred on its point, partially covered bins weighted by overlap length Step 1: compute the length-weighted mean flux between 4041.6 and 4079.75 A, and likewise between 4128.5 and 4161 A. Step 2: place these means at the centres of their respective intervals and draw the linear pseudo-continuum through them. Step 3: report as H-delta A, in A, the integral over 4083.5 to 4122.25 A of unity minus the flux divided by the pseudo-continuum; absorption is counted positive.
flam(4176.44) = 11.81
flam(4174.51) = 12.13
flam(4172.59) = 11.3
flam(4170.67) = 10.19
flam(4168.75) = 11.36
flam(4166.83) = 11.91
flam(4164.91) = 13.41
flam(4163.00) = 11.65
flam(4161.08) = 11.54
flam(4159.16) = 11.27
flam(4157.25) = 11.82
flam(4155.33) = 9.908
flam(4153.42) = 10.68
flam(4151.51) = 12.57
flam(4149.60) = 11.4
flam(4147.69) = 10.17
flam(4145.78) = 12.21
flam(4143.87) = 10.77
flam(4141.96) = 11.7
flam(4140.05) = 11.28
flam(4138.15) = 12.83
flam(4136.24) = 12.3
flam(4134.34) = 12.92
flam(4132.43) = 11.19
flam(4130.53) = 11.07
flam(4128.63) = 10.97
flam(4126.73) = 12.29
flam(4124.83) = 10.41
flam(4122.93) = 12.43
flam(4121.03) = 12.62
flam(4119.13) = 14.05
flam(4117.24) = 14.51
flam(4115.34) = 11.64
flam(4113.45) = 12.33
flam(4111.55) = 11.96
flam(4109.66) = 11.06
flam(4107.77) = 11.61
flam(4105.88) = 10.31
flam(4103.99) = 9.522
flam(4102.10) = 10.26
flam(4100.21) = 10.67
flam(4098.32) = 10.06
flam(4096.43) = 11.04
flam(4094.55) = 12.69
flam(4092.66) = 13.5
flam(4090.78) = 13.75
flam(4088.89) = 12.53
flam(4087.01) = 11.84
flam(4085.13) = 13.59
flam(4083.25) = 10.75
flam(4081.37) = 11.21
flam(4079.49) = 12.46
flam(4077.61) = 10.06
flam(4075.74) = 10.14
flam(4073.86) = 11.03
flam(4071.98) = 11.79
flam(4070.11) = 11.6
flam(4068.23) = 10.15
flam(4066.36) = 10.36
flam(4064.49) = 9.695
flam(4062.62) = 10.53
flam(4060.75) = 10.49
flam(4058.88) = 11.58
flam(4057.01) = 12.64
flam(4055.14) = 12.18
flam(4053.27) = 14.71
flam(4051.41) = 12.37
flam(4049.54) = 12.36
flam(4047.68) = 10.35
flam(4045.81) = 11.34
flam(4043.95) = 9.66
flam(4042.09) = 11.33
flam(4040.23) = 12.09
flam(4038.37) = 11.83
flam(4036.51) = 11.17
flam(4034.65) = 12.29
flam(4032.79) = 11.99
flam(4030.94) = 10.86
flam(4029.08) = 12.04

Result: -2.0 A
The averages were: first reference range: 11.3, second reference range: 11.5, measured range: 12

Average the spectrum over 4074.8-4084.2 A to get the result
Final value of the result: 10.9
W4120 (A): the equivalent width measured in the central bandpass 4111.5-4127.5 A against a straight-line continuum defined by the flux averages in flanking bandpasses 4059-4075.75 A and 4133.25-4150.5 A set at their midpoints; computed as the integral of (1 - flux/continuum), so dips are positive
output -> -1.5 A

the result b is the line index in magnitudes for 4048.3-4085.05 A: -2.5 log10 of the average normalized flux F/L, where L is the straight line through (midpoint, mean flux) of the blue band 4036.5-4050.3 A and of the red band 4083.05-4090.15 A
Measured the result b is 0.041 mag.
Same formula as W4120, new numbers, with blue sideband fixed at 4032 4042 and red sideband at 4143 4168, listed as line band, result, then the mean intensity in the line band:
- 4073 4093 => -0.3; 11.9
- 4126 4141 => -0.4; 11.9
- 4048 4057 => -0.7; 12.7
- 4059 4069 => 1.2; 10.4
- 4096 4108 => 1.3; 10.4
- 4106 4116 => 0.0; 11.6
